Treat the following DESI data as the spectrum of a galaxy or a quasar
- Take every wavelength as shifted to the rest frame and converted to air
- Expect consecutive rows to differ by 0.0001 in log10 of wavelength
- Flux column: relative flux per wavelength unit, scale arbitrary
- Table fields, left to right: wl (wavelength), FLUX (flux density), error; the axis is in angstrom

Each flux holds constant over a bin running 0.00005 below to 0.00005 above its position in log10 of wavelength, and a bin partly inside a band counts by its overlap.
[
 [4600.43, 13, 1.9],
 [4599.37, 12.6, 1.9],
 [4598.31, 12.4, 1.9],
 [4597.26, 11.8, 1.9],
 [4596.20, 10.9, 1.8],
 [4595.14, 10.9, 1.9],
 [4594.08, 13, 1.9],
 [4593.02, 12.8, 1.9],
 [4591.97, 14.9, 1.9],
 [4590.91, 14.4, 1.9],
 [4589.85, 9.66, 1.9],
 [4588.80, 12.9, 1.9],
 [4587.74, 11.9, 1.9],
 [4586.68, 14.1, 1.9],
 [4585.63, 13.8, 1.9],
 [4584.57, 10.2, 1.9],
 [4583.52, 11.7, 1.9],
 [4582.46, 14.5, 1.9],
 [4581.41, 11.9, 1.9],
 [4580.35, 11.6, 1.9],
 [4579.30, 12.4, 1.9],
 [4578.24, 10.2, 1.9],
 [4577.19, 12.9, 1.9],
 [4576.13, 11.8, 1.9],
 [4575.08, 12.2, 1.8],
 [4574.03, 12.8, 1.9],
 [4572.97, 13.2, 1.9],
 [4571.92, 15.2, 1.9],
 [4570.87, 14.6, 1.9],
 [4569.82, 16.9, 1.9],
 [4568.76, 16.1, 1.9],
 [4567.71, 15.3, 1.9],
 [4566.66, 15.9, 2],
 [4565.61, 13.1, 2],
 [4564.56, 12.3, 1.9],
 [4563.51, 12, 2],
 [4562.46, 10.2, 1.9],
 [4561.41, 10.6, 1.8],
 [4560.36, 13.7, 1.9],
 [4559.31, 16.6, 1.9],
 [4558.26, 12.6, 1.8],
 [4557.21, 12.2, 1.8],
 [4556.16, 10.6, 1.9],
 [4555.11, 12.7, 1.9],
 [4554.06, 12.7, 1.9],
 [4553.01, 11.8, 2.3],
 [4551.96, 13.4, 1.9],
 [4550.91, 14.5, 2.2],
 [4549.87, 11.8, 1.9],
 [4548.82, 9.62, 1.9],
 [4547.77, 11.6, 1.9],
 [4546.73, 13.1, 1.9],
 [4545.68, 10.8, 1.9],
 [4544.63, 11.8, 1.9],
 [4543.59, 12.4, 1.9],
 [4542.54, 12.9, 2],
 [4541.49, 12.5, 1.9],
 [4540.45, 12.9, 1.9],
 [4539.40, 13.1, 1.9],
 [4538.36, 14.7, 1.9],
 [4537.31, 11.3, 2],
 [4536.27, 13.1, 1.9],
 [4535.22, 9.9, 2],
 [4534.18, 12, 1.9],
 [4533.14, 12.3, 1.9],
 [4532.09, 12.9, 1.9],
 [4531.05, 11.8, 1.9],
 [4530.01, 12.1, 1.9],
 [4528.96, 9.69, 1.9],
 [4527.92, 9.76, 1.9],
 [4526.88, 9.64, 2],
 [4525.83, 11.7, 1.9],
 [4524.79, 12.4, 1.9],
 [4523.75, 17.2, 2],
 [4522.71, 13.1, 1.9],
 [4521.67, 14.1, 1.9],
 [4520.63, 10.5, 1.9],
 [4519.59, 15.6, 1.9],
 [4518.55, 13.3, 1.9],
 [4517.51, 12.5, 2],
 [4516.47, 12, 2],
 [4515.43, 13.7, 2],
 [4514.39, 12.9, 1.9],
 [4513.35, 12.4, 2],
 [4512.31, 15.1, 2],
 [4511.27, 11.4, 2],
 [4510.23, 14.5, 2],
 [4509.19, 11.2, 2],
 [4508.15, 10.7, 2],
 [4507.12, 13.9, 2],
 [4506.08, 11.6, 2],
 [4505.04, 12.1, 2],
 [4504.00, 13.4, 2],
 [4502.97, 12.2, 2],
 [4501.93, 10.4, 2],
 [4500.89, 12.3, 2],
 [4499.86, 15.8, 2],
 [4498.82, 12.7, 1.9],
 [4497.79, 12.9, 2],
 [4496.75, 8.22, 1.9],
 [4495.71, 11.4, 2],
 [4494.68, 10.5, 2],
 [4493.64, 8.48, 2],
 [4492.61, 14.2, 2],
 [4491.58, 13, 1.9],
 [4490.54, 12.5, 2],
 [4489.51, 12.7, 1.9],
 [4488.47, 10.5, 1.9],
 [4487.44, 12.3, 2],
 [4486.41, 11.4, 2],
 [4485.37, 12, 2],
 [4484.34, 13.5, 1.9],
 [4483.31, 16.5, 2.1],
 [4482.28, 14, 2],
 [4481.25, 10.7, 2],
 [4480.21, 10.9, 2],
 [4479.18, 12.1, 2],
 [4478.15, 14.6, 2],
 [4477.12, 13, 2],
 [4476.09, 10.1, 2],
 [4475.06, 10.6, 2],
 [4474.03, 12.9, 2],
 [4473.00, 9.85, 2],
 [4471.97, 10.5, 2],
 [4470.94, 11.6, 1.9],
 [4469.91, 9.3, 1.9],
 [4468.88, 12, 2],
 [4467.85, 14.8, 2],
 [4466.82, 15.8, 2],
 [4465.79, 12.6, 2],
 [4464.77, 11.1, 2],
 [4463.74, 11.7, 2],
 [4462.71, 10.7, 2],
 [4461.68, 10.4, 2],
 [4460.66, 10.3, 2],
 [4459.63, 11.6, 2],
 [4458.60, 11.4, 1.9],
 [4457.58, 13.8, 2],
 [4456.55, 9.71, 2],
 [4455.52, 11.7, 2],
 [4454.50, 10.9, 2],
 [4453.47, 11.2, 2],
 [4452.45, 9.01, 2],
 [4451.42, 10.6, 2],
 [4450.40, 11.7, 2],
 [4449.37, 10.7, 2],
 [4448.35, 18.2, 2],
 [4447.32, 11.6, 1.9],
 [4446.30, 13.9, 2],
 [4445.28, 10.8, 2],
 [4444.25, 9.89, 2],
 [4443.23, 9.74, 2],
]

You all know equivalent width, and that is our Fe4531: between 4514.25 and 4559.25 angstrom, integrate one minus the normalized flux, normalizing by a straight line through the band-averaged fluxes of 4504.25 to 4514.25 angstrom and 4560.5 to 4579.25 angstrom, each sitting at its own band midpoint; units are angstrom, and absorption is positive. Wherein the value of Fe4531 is 1.7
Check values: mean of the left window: 12.6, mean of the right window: 13.2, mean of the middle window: 12.4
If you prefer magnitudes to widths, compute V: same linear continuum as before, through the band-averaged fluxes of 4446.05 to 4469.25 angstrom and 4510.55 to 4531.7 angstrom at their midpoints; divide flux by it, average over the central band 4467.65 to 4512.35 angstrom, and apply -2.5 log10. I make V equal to 0.015 mag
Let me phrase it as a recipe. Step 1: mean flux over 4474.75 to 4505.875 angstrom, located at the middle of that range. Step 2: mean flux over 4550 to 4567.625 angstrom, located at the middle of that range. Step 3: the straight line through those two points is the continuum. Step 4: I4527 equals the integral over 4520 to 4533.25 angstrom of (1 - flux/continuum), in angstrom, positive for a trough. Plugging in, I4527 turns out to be 0.4 angstrom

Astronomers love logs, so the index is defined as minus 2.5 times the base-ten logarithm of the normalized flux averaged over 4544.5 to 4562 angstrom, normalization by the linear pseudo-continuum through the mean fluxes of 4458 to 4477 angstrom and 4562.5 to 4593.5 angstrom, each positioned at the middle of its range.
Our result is 0.03 mag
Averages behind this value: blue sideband 11.6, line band 12.4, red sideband 13.1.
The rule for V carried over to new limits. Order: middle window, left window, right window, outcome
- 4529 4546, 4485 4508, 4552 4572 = 0.06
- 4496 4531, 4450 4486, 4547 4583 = -0.01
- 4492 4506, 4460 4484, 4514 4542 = 0.03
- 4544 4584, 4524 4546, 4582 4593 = -0.03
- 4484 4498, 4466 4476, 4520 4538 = 0.03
